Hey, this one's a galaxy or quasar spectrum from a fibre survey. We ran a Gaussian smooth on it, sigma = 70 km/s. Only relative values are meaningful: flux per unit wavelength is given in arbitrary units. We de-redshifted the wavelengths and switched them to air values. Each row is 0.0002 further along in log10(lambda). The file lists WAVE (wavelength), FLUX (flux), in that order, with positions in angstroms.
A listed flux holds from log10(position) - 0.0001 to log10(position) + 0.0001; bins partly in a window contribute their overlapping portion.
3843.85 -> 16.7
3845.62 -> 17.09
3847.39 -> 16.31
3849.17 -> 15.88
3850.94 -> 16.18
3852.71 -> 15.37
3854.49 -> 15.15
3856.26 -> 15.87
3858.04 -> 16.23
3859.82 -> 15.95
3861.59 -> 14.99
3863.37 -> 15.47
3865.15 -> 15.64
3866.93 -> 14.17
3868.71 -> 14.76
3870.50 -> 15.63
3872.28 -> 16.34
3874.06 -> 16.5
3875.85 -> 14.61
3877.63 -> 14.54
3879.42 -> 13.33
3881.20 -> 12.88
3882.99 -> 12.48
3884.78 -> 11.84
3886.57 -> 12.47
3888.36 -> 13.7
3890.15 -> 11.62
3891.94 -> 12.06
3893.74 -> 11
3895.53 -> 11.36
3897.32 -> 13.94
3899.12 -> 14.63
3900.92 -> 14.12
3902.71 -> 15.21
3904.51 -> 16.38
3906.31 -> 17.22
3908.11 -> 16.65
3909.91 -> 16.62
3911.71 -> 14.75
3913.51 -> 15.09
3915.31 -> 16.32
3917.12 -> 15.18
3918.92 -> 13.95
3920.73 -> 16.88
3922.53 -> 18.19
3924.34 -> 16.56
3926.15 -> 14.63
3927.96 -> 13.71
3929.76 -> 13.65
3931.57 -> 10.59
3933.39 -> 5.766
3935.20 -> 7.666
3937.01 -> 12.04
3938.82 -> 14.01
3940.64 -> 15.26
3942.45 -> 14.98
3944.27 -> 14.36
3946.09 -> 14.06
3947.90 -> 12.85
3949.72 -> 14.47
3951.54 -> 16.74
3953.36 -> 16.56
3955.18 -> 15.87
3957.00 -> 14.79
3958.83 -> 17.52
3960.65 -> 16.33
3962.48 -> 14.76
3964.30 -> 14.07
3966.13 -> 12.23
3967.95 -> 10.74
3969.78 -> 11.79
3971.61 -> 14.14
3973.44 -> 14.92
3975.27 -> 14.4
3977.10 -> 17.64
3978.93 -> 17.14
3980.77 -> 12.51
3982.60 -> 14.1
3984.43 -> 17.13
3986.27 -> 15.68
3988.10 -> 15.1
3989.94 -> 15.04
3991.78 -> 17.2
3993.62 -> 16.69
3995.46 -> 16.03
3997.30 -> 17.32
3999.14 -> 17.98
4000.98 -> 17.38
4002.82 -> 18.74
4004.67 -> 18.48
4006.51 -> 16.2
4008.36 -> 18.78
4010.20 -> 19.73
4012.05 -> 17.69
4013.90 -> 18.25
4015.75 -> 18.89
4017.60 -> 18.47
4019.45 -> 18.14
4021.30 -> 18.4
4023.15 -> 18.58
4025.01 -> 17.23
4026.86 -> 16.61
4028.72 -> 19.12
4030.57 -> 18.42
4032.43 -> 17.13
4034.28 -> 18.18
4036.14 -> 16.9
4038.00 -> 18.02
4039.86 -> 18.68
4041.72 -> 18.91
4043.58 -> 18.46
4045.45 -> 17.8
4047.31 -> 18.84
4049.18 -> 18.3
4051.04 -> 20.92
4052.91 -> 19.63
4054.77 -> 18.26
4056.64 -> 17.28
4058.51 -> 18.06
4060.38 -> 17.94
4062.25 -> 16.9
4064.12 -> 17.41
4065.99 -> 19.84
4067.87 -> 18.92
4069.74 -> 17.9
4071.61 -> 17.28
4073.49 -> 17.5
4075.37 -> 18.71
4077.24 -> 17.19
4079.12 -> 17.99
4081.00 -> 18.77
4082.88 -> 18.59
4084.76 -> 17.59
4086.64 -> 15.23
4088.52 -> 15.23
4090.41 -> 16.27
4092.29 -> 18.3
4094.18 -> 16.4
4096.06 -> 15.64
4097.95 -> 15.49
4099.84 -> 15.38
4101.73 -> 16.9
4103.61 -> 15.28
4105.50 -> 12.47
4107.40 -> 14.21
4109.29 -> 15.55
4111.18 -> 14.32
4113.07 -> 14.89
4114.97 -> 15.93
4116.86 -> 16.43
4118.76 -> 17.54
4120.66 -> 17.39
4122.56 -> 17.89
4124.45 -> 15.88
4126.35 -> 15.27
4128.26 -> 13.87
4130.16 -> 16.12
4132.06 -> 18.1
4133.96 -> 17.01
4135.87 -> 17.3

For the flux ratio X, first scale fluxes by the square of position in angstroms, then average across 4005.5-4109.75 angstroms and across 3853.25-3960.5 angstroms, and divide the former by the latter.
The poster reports 1.3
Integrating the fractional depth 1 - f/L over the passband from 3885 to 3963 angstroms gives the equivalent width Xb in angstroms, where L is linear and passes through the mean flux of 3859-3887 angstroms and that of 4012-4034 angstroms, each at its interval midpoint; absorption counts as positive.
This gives 7.2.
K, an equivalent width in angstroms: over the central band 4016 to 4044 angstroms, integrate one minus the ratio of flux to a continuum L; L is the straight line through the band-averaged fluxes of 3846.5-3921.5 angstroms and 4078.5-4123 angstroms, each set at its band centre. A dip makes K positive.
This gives -4.2 angstroms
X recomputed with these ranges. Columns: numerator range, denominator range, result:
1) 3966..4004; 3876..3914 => 1.17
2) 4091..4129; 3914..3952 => 1.24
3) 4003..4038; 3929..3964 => 1.36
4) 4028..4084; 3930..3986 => 1.37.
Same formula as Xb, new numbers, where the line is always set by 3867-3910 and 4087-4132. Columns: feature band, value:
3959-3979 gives 0.5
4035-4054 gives -4.1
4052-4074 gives -3.8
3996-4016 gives -4.1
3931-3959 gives 2.0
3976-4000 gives -2.0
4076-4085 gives -1.4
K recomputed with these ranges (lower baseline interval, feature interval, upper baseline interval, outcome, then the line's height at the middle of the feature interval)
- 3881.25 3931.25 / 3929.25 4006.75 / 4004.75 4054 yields 7.8 angstroms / 16.4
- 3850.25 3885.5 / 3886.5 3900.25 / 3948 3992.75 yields 2.1 angstroms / 14.9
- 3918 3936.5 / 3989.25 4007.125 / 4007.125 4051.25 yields -0.4 angstroms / 16.7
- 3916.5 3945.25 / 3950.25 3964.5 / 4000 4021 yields -0.7 angstroms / 15.1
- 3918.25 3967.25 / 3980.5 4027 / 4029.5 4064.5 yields -1.9 angstroms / 16.5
